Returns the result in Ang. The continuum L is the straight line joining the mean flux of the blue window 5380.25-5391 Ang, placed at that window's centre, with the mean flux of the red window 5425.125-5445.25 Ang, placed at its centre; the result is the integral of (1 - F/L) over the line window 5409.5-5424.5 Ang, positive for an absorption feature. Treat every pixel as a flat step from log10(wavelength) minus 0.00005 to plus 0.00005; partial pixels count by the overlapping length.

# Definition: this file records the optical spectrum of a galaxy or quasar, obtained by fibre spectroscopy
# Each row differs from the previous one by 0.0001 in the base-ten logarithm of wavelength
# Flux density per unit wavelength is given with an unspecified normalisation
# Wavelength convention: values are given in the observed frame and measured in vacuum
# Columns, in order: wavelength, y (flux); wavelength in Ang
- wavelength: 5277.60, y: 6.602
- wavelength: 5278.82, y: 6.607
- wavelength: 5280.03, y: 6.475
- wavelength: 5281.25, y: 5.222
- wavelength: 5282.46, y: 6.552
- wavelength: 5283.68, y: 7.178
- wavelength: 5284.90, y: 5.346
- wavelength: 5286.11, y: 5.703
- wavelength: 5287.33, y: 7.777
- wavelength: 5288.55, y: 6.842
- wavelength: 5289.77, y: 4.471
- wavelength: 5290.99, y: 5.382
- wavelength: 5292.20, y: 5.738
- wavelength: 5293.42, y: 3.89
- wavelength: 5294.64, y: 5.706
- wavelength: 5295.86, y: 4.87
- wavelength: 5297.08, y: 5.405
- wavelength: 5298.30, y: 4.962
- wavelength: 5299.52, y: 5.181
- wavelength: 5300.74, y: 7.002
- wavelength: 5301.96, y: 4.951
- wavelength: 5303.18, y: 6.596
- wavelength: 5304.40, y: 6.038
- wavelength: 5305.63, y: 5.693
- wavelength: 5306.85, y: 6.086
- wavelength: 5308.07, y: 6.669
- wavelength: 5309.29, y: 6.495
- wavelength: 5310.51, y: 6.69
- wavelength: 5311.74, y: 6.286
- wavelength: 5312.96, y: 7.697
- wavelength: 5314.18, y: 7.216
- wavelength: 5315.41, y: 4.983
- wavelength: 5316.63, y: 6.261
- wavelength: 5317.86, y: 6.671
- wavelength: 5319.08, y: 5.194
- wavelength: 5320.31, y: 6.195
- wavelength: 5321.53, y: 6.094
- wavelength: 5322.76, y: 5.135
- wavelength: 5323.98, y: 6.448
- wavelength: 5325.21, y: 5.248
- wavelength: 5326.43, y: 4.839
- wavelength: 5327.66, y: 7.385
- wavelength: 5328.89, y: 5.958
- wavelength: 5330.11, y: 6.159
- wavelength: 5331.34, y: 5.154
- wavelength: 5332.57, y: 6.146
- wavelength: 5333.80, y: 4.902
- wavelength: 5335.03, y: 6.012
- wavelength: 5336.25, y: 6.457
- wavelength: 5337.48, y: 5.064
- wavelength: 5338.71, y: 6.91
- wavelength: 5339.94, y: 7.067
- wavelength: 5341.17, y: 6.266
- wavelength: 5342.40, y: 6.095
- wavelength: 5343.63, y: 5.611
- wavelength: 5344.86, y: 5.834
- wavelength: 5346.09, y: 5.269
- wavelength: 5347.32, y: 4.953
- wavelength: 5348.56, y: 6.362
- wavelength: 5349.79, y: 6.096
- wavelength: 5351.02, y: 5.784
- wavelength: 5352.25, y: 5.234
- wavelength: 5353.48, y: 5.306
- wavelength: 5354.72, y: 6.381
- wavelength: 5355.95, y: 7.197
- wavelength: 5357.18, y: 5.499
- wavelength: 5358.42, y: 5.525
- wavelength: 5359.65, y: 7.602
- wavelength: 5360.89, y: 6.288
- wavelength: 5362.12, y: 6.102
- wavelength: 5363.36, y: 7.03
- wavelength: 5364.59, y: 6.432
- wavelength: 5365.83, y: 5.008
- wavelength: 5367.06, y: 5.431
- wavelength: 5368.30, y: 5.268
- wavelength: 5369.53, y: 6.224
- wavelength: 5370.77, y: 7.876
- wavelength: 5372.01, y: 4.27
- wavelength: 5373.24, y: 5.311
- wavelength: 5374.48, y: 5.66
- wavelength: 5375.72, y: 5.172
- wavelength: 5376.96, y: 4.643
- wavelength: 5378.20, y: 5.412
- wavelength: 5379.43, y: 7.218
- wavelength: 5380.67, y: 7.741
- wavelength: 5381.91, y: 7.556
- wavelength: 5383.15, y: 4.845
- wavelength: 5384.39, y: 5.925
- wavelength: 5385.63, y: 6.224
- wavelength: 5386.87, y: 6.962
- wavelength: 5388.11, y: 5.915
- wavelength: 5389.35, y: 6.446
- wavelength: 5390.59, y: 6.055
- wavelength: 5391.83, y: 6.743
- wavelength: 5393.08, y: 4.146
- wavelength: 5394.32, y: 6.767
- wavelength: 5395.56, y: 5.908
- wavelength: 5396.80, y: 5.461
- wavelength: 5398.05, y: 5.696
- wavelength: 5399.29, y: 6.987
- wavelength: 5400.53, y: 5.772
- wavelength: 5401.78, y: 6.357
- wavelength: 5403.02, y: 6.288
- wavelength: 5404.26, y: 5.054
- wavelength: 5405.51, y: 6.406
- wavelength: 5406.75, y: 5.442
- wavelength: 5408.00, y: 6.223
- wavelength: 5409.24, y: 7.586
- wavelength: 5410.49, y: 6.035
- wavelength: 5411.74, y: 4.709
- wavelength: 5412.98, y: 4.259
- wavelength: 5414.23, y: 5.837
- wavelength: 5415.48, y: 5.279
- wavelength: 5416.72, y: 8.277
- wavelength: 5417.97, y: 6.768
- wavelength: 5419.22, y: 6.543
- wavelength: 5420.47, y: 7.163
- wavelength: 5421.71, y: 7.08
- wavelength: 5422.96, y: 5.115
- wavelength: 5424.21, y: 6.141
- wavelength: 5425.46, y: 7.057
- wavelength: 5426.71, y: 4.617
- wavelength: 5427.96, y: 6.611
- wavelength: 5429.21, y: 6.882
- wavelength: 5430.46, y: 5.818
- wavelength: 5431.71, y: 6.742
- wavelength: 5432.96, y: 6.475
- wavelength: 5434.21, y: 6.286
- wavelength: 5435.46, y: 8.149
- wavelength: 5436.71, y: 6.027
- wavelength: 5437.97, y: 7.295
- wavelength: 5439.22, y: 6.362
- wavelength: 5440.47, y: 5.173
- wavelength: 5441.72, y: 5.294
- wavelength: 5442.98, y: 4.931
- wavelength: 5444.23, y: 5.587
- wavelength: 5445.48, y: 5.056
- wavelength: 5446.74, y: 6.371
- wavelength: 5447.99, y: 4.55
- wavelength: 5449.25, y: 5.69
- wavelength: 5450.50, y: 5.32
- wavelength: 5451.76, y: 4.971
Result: 0.28 Ang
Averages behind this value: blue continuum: 6.39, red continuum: 6.17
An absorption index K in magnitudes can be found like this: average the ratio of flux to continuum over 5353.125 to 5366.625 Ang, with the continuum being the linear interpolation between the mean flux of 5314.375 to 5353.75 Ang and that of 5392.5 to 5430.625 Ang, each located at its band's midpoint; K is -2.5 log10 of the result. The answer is -0.051 mag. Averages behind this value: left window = 5.87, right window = 6.08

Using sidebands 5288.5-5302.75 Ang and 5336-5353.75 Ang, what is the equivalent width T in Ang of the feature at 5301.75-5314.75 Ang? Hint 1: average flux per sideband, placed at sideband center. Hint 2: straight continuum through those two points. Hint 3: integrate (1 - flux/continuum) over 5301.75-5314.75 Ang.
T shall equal -2.3 Ang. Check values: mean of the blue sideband 5.33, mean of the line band 6.45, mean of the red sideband 5.89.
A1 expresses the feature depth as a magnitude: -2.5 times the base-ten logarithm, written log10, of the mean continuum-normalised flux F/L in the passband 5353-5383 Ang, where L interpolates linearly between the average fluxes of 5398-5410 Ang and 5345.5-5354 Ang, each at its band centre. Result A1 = -0.053 mag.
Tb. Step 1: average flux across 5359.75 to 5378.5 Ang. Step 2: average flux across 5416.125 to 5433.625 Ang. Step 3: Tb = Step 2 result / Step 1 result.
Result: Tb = 1.1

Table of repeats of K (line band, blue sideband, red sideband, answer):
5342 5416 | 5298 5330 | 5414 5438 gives 0.067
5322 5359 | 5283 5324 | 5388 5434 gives 0.026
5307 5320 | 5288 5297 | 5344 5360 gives -0.167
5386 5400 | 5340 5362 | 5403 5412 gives -0.019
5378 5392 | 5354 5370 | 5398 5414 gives -0.073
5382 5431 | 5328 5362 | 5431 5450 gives -0.020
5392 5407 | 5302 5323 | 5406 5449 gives 0.043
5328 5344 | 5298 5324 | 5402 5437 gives 0.024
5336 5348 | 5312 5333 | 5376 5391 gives 0.031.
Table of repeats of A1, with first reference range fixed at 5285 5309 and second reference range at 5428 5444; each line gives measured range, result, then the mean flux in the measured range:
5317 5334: 0.00 mag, 5.85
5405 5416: 0.08 mag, 5.75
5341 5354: 0.04 mag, 5.7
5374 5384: 0.00 mag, 6.03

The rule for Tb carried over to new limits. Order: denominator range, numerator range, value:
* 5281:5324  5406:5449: 1.02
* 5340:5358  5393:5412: 1.02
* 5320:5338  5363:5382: 1.03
